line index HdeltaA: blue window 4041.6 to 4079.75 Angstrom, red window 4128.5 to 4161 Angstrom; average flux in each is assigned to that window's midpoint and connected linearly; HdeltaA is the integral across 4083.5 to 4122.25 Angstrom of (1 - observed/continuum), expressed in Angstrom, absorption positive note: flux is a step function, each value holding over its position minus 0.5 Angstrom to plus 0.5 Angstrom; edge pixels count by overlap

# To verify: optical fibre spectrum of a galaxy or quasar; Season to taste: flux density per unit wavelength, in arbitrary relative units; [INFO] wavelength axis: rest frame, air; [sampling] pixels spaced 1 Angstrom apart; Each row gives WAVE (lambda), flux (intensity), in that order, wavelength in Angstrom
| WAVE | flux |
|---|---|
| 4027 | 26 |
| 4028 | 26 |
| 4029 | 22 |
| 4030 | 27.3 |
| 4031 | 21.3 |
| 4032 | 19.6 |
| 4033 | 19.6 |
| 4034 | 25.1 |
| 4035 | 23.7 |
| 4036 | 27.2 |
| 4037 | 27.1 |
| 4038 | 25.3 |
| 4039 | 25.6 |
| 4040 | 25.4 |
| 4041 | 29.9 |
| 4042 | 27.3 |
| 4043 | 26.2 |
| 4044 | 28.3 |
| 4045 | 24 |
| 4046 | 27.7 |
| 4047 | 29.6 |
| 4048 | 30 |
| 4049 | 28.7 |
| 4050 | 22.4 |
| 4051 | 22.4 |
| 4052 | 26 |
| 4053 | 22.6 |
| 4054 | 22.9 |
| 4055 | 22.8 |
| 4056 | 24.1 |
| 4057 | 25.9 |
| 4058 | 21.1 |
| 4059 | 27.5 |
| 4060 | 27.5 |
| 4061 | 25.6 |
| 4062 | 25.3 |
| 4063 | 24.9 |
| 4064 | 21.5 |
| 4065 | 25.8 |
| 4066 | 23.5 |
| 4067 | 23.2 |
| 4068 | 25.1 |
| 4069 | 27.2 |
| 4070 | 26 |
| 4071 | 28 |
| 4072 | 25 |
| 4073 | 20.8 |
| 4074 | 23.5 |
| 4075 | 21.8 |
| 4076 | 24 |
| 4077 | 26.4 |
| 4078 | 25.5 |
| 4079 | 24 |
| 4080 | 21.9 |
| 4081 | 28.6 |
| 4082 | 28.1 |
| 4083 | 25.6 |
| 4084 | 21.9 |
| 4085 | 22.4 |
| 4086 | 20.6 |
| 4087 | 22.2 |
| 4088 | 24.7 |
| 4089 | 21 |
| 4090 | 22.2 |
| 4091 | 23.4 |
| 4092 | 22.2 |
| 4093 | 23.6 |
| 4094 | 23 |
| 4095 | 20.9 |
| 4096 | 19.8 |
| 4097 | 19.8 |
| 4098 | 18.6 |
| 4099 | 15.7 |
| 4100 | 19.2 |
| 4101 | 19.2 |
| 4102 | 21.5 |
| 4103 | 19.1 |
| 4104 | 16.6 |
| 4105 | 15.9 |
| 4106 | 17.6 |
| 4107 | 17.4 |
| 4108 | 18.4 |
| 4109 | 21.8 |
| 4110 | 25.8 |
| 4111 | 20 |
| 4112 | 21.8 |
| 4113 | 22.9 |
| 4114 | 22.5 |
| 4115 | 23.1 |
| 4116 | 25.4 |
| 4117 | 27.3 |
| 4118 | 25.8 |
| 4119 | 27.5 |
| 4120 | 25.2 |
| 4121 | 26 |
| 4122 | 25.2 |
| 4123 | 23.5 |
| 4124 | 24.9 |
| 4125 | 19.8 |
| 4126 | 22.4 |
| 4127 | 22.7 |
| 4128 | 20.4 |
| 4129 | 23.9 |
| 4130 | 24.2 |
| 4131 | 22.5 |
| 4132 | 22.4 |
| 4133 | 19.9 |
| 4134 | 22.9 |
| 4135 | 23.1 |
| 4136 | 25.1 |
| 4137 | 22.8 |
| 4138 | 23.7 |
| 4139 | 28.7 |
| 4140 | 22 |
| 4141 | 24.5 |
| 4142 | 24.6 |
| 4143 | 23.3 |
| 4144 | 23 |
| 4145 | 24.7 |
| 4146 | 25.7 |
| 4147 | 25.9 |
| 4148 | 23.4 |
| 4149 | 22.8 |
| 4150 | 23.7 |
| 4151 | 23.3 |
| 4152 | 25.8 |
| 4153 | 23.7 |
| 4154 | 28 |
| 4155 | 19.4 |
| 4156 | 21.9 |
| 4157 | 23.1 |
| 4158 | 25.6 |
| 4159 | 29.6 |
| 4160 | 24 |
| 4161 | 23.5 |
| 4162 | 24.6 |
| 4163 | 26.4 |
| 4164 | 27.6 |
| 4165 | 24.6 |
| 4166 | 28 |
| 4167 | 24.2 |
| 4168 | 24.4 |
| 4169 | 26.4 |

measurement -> 4.4 Angstrom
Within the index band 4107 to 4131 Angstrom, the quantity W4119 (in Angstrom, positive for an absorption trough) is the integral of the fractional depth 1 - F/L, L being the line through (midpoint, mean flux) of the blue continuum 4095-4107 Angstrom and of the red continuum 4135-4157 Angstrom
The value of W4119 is -3.1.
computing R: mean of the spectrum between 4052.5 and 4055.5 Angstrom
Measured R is 22.8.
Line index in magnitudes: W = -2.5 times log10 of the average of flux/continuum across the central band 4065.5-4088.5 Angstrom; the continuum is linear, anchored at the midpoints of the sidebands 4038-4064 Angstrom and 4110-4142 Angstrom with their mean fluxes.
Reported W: 0.03 mag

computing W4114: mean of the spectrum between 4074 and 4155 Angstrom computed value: 22.9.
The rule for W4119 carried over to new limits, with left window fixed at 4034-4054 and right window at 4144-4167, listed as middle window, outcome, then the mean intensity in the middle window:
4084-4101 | 2.92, 21.2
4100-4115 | 3.10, 20.1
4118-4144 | 1.43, 23.7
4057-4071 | 0.45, 25.1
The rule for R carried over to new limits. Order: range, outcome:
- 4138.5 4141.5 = 25.1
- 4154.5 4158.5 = 22.5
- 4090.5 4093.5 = 23.1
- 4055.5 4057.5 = 25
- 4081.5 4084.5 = 25.2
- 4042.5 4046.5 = 26.6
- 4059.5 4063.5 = 25.8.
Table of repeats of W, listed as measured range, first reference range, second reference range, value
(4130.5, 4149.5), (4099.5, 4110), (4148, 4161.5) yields -0.051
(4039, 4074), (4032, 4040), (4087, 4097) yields -0.077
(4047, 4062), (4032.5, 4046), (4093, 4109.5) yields -0.042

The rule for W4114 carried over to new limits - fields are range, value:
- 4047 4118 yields 23.1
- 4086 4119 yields 21.3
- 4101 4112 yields 19.5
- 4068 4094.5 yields 24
